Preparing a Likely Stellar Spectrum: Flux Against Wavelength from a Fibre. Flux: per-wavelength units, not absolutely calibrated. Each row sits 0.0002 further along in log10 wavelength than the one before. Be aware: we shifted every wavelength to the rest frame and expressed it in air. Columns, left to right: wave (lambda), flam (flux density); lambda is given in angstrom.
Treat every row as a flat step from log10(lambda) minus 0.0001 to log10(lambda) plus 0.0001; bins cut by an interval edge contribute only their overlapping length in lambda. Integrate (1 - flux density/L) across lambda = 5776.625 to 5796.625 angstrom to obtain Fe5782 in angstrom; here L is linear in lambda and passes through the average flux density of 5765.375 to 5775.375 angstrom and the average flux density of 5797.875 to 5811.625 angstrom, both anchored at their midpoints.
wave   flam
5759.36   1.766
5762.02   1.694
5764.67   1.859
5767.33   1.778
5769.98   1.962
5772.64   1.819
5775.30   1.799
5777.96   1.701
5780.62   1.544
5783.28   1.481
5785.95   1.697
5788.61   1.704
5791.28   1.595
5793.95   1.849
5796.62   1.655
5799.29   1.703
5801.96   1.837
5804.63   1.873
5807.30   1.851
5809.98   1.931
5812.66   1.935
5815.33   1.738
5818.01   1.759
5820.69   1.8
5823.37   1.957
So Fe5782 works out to 2.1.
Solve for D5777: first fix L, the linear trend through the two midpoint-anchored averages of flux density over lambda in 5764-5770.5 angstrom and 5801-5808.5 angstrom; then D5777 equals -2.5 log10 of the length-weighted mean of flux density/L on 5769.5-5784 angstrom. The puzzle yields 0.09 mag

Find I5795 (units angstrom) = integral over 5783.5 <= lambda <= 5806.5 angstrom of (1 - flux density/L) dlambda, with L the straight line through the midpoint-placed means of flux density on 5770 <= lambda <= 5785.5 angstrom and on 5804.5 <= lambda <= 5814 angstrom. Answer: 1.0 angstrom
